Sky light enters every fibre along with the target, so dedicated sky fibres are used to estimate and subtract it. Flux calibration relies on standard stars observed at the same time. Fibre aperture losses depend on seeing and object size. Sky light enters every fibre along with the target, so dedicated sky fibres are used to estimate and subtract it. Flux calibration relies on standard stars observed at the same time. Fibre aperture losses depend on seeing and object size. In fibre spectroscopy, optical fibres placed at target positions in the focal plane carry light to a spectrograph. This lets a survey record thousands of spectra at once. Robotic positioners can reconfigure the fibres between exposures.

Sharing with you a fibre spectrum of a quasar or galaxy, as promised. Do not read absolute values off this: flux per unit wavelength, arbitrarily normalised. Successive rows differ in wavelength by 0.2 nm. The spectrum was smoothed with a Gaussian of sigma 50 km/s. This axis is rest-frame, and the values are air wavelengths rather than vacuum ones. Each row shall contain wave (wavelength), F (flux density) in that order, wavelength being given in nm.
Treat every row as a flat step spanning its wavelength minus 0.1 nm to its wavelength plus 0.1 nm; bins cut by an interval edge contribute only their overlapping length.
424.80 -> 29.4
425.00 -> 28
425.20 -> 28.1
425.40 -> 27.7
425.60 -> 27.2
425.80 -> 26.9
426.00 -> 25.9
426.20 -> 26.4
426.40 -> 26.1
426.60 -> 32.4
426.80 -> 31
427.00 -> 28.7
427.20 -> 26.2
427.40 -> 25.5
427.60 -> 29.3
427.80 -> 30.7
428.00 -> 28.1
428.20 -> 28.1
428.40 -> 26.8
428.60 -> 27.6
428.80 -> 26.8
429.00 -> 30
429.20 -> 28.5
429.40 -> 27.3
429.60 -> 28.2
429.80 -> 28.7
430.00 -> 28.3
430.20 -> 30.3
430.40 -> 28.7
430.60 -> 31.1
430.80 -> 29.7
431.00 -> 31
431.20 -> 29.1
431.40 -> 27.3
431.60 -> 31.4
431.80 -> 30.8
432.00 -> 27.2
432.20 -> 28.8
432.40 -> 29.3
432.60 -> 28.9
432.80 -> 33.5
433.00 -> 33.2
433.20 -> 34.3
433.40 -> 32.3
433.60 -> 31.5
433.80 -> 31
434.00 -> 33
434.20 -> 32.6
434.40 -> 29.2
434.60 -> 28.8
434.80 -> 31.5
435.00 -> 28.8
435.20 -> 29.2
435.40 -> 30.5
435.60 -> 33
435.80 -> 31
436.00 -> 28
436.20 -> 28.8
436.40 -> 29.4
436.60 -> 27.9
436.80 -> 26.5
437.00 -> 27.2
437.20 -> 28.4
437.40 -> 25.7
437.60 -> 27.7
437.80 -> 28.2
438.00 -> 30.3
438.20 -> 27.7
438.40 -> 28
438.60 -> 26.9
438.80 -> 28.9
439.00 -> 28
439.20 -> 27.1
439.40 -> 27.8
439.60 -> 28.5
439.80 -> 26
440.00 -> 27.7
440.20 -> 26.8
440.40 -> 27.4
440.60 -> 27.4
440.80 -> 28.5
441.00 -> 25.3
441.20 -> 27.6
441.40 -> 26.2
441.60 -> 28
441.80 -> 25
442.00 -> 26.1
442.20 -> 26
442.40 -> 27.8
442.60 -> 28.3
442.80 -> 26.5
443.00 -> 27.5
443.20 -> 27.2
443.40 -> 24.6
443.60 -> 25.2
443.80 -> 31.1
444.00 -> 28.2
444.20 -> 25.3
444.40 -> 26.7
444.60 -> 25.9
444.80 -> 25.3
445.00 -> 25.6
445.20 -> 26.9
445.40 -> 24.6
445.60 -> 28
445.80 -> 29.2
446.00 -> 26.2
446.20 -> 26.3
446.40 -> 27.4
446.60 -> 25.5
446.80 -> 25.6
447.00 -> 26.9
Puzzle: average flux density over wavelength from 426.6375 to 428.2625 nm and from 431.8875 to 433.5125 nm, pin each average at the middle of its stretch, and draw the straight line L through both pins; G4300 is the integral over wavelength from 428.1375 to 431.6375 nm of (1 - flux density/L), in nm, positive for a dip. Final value 0.11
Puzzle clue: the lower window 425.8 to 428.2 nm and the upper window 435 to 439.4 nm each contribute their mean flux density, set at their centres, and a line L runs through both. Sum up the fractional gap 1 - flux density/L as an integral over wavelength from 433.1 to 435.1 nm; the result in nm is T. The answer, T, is -0.21 nm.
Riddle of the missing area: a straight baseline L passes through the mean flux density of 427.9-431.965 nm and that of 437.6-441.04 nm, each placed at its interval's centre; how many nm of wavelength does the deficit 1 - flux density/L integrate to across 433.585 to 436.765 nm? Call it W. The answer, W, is -0.22 nm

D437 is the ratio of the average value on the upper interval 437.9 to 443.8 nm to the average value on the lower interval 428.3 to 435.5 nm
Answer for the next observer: 0.9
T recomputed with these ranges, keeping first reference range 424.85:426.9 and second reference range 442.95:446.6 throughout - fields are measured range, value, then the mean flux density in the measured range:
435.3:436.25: -0.11 nm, 30.3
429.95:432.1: -0.15 nm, 29.6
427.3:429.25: -0.02 nm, 28.1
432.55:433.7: -0.21 nm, 32.4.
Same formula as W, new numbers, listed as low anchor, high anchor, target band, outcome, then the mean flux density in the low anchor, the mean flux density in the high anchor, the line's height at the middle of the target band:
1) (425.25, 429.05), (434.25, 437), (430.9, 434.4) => -0.24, 27.9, 29.4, 28.9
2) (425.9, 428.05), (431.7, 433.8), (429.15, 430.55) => 0.04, 28.2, 31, 29.6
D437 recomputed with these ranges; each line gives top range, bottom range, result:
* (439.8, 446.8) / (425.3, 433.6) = 0.92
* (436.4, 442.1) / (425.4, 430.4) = 0.97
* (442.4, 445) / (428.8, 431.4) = 0.92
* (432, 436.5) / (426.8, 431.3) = 1.07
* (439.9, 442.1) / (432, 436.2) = 0.87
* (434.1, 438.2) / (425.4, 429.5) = 1.04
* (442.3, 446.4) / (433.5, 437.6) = 0.91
